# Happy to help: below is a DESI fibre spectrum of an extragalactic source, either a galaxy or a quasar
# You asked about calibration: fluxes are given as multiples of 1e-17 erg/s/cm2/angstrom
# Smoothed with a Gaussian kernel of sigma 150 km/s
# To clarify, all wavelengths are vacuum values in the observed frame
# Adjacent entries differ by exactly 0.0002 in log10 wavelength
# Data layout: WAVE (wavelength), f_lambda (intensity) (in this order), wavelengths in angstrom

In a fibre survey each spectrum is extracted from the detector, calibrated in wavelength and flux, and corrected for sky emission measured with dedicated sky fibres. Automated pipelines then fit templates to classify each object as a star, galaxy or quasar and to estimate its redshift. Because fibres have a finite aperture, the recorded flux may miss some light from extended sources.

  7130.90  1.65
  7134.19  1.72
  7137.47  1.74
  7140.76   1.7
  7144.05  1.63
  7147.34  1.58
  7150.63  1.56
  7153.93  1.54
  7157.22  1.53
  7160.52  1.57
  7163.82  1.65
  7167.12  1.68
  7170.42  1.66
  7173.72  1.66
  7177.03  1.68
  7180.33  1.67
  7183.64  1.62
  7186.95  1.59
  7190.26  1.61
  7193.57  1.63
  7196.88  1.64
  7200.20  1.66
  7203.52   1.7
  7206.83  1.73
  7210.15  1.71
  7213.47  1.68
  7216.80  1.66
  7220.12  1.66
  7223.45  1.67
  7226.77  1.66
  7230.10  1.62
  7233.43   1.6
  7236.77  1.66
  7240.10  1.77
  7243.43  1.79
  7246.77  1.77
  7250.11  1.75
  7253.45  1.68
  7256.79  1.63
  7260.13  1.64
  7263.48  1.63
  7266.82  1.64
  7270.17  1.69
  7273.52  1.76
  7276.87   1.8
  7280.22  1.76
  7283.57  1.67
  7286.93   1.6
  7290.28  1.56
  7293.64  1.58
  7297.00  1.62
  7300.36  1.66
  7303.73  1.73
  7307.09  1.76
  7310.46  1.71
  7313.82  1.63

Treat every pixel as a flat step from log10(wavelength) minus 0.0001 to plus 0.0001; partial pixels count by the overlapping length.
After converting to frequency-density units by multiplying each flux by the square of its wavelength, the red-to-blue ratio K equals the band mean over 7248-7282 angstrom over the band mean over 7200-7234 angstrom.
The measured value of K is 1.0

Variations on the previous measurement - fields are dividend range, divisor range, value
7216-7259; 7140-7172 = 1.07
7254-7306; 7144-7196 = 1.06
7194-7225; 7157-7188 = 1.04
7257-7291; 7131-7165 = 1.07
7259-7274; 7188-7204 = 1.03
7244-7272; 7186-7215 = 1.03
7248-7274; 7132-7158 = 1.06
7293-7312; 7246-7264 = 1.01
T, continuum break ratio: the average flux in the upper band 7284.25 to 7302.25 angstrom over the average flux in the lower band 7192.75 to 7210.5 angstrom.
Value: 0.96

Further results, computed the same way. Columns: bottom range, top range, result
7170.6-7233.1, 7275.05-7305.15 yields 1.00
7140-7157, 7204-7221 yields 1.06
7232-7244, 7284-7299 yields 0.94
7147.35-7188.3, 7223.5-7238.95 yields 1.02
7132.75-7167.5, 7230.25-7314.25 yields 1.04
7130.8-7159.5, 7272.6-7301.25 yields 1.03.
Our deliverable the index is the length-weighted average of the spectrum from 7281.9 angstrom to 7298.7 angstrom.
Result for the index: 1.61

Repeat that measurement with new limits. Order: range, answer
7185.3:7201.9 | 1.63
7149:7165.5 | 1.57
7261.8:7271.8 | 1.65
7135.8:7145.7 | 1.69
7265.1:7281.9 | 1.73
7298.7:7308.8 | 1.72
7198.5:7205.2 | 1.68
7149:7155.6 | 1.55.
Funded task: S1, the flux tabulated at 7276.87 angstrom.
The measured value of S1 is 1.8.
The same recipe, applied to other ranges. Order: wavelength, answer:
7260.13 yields 1.64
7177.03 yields 1.68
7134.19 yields 1.72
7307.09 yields 1.76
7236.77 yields 1.66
